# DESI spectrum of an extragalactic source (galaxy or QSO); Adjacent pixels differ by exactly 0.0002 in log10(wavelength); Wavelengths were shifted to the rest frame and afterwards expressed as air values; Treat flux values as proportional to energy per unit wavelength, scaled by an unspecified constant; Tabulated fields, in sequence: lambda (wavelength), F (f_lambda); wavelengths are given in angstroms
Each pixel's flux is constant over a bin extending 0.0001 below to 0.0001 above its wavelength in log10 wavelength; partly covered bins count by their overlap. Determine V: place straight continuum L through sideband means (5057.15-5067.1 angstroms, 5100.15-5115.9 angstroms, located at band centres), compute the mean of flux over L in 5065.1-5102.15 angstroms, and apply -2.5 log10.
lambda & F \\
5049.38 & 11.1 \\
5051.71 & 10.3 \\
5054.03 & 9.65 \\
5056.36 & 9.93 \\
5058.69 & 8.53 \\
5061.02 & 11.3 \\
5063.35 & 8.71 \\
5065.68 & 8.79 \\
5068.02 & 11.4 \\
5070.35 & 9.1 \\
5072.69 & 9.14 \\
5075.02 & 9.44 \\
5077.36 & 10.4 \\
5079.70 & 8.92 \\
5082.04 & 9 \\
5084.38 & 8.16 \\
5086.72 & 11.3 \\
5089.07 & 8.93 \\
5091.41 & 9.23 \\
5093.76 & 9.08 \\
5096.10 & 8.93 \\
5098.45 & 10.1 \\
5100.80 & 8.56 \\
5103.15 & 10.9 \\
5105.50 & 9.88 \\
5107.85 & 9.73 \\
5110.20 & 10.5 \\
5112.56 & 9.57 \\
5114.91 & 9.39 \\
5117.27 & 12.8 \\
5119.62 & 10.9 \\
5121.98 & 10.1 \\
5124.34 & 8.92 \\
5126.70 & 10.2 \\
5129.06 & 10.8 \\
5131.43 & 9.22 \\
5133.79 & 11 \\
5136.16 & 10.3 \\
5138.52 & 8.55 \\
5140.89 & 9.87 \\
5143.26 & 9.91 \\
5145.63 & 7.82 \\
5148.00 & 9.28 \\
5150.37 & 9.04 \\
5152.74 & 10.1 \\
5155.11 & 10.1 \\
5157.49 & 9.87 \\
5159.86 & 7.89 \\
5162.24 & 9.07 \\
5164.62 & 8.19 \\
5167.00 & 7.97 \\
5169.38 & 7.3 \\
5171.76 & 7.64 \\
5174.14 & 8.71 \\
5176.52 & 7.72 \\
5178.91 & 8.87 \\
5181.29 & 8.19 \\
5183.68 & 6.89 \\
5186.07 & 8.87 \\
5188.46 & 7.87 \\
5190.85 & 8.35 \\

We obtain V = 0.02 mag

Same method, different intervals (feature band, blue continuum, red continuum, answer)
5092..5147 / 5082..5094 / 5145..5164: -0.07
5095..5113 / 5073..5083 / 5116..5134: 0.02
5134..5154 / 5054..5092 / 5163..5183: -0.12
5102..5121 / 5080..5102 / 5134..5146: -0.12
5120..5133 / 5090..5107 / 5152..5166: -0.07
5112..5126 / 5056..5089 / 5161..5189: -0.16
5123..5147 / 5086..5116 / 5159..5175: -0.09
